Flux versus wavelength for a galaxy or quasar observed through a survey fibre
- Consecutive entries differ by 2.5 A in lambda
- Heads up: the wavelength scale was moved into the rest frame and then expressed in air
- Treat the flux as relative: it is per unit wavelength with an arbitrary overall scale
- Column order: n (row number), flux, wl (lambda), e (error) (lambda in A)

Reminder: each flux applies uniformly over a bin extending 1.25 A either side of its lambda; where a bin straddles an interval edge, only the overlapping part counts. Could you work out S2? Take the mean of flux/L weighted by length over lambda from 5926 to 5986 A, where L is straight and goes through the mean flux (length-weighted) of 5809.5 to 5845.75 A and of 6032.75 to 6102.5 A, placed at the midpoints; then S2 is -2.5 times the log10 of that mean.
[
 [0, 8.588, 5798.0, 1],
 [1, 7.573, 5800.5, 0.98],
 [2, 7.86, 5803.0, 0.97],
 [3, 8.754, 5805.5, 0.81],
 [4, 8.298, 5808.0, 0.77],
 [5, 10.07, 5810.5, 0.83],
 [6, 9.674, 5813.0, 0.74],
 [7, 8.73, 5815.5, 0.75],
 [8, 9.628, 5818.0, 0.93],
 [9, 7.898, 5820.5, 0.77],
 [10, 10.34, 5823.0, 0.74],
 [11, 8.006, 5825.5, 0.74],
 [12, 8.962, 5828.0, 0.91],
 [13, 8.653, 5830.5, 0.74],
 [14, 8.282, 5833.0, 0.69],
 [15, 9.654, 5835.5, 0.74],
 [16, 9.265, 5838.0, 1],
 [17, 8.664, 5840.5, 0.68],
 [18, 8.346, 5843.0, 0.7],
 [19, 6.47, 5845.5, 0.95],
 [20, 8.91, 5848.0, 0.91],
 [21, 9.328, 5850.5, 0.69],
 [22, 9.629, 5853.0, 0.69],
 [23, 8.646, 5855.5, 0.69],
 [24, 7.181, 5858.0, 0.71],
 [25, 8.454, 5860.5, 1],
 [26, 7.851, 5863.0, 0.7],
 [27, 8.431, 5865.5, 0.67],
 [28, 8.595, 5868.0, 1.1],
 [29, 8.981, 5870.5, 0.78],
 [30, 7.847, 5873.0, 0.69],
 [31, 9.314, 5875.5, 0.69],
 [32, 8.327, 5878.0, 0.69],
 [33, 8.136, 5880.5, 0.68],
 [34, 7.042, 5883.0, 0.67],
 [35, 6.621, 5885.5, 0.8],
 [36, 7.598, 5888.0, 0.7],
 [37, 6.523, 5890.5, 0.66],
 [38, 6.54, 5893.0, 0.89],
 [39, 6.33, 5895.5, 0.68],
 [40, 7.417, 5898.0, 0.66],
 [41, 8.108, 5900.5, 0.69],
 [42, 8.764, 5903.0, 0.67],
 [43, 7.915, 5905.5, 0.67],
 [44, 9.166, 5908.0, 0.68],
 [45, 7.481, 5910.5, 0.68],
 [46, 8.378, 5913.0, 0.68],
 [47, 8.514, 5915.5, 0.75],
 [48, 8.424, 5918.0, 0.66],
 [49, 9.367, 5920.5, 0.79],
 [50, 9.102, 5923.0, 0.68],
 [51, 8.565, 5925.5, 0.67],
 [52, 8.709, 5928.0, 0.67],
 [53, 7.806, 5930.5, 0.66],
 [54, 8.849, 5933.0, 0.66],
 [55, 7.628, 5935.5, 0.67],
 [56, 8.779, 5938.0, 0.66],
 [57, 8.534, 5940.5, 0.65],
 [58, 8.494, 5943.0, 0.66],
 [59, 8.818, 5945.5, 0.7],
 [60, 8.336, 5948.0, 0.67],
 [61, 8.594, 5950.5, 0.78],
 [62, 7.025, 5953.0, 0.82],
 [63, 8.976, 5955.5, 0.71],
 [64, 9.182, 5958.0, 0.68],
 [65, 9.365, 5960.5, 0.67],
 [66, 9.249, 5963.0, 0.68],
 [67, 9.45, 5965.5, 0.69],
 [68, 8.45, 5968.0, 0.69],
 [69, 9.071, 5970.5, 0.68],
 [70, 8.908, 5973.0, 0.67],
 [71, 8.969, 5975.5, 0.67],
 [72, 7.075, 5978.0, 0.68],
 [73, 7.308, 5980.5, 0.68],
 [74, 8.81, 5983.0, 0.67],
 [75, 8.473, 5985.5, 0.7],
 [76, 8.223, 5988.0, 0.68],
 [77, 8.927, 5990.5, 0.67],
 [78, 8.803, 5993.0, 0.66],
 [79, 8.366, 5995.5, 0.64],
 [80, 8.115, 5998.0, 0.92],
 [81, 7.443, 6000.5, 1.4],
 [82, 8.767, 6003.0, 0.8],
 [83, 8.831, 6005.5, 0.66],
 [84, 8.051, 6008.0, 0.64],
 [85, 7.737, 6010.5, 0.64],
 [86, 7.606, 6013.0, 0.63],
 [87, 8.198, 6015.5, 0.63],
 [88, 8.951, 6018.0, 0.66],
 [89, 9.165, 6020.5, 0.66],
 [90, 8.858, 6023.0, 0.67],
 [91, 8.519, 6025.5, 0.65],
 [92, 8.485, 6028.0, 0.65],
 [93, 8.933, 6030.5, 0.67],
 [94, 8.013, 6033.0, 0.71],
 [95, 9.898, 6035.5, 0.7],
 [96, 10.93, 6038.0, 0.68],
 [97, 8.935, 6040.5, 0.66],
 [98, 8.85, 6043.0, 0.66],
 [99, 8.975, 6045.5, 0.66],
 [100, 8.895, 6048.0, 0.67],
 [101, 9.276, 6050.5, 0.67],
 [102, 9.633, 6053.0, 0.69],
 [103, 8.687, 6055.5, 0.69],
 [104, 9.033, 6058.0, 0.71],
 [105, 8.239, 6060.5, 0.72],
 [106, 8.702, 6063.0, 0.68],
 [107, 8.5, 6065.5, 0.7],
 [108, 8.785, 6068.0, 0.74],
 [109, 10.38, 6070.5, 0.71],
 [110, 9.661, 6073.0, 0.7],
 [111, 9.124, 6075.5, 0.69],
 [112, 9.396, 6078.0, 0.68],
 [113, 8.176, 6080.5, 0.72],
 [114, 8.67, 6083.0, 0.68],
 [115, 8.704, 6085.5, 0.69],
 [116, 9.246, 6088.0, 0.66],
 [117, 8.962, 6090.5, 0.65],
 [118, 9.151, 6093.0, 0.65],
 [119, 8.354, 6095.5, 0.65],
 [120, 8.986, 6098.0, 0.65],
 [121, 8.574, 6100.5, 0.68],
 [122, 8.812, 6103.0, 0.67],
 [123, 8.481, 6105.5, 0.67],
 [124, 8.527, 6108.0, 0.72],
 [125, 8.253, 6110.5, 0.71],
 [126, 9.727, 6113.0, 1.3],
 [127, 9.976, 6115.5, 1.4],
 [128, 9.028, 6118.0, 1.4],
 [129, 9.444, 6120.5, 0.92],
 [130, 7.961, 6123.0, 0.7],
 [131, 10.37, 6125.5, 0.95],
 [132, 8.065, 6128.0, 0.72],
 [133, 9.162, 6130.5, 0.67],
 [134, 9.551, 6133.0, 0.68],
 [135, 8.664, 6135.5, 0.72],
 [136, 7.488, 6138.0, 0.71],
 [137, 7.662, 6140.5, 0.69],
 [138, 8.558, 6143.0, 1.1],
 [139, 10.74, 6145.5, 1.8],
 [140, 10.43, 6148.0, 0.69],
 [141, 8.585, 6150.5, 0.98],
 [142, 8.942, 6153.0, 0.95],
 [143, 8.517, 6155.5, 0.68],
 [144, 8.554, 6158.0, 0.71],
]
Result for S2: 0.054 mag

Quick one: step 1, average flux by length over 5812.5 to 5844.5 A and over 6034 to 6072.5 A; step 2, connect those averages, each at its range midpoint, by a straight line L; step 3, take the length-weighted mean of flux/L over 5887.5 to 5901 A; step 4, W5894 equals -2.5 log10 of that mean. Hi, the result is 0.27 mag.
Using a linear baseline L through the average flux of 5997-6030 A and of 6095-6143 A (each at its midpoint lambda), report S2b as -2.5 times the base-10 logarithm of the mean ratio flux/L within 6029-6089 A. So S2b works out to -0.06 mag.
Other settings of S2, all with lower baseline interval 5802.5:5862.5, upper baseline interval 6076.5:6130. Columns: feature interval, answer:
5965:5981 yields 0.04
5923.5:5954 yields 0.05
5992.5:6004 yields 0.07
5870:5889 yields 0.11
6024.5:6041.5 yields -0.03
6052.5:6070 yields 0.01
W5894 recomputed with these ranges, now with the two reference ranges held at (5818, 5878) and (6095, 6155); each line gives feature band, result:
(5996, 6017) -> 0.09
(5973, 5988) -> 0.07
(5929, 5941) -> 0.05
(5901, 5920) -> 0.04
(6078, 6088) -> 0.02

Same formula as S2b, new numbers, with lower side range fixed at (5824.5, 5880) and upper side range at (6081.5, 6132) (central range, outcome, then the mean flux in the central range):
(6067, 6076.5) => -0.08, 9.52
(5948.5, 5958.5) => 0.04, 8.38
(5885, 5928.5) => 0.08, 7.98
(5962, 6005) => 0.03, 8.5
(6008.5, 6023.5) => 0.05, 8.38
